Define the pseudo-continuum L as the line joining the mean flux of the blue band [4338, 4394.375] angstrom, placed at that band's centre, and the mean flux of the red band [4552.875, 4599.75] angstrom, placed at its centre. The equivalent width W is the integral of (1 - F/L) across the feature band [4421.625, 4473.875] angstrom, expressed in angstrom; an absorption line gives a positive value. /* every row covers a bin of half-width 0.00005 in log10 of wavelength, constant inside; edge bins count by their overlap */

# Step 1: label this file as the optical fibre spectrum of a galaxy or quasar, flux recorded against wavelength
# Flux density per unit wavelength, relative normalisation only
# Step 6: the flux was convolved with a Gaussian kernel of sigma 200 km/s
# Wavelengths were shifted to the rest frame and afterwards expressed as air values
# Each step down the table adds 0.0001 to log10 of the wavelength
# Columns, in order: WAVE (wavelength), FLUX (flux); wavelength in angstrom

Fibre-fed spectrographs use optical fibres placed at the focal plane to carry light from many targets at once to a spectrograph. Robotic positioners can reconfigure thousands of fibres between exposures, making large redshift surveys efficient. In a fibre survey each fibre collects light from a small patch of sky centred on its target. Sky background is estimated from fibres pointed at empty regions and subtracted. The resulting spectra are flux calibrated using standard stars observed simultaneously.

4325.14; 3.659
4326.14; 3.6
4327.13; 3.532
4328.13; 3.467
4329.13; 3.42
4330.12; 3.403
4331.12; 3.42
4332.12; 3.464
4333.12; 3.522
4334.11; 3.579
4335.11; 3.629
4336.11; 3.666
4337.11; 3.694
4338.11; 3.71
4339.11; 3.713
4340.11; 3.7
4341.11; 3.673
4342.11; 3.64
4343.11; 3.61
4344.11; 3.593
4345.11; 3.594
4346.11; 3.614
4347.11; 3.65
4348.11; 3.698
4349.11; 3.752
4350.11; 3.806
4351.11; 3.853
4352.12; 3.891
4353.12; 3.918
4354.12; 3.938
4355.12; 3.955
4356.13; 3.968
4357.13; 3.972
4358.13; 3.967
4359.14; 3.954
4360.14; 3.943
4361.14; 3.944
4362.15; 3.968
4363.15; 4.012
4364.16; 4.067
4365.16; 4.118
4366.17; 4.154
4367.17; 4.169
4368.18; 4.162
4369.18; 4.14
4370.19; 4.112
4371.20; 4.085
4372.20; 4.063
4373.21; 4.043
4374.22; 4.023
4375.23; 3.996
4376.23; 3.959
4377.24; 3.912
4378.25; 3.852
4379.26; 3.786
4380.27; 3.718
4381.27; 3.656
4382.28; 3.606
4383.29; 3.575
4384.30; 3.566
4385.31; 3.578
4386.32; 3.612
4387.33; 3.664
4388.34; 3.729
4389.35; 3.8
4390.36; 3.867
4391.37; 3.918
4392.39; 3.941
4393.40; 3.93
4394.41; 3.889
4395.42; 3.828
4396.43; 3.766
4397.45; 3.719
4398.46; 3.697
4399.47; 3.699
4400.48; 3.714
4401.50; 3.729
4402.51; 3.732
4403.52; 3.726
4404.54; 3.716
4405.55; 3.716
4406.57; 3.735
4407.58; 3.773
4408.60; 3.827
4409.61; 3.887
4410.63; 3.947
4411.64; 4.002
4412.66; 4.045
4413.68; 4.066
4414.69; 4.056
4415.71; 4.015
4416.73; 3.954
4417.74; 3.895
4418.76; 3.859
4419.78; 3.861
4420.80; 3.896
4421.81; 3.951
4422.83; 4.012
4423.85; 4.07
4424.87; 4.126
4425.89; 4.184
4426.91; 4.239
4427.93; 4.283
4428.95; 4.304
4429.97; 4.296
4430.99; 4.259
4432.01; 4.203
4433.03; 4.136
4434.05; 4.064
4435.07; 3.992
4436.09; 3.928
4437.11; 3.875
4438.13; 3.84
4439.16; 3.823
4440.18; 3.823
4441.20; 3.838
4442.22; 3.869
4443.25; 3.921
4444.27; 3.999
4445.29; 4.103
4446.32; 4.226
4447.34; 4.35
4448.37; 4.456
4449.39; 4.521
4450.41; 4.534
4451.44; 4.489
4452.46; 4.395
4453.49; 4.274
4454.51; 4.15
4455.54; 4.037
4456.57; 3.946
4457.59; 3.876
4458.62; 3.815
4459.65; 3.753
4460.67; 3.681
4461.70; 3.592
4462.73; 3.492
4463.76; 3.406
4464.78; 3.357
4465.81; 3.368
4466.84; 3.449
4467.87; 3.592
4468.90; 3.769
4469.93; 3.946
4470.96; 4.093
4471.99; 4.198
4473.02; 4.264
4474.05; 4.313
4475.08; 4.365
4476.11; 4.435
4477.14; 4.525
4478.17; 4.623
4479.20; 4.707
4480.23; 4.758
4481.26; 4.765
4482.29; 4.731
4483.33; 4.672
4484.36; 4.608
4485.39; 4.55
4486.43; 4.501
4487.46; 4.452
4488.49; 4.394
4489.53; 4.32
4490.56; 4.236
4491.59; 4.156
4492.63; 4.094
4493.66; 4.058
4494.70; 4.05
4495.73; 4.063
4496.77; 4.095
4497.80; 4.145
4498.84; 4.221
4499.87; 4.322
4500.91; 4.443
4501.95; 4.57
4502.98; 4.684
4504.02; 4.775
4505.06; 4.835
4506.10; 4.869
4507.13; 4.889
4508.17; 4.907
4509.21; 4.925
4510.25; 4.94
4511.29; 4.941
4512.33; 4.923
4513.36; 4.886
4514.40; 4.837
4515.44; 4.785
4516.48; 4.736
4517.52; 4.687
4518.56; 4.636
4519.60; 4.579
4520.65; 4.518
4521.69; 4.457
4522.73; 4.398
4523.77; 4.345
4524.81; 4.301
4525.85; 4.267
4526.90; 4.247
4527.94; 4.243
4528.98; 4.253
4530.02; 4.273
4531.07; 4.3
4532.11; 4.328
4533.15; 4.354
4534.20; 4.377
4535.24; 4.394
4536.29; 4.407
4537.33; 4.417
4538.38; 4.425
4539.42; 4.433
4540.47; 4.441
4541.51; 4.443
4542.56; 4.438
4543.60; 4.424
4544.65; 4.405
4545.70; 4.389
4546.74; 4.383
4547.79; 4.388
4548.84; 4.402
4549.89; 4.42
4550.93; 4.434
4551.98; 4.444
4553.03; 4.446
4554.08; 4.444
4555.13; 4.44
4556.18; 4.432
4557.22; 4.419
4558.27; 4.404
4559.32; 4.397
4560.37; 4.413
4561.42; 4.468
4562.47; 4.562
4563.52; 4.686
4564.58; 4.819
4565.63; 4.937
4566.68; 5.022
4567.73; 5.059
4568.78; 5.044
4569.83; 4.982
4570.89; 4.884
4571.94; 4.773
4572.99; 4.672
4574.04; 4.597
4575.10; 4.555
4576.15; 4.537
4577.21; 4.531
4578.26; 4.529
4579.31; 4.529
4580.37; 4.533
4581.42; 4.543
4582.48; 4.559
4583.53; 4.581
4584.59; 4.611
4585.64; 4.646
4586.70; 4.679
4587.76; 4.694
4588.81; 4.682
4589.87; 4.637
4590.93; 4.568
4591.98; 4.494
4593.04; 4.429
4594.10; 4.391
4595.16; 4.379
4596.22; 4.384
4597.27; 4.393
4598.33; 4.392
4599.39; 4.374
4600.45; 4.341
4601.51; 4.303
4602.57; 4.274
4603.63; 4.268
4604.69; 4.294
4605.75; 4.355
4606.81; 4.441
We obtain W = 1.7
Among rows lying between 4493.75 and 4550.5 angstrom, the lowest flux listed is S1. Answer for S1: 4.05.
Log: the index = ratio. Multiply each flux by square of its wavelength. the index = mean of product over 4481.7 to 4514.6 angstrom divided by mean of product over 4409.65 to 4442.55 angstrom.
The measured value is 1.16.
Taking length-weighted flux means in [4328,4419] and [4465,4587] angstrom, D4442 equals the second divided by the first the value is 1.2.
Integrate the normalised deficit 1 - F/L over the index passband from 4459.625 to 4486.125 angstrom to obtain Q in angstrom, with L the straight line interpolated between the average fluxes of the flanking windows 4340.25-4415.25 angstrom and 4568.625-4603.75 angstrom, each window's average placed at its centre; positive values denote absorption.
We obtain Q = 0.3 angstrom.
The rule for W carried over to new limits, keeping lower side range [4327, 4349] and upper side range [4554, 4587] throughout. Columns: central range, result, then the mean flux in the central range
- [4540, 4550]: 0.2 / 4.41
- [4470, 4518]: -2.6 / 4.52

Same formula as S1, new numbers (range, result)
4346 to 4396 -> 3.566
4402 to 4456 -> 3.716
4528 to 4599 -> 4.253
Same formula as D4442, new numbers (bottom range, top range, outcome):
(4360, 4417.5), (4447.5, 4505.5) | 1.09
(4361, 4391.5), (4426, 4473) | 1.02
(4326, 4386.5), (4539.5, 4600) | 1.20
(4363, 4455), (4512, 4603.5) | 1.14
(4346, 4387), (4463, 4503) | 1.08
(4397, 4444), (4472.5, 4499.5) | 1.11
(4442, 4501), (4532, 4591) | 1.09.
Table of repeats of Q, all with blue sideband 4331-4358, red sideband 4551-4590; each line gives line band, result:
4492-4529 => -1.2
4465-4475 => 0.8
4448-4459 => -0.2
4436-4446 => 0.5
